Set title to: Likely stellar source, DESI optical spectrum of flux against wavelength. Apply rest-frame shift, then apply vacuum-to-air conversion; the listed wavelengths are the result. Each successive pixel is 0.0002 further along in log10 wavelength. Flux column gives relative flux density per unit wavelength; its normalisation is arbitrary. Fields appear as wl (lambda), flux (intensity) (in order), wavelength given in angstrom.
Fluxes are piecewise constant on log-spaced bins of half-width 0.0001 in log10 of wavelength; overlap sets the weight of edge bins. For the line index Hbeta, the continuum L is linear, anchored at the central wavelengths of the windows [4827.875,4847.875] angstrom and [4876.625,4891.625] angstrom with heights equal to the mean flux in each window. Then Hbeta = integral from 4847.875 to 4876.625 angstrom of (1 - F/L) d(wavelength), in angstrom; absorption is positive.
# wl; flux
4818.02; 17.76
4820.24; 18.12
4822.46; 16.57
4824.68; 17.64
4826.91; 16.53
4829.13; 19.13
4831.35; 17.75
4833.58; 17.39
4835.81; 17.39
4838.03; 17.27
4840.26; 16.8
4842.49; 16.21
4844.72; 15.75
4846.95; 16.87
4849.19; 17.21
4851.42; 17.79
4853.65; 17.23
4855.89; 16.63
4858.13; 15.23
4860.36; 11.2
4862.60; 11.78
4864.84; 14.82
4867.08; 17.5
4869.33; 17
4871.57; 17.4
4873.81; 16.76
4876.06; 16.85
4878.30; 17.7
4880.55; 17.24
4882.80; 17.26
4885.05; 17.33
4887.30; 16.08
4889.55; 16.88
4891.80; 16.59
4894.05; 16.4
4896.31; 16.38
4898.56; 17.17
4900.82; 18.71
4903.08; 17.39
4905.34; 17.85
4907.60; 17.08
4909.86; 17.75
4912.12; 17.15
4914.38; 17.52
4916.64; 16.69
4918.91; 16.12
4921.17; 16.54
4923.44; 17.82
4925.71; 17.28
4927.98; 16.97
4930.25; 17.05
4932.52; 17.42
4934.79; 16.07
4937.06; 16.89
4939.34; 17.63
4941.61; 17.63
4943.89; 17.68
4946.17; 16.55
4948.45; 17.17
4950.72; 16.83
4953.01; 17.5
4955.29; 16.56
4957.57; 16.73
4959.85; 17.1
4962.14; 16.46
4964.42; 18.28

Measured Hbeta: 2.0 angstrom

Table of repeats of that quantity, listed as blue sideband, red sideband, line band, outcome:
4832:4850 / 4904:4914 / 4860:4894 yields 1.8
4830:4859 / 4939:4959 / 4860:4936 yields 1.2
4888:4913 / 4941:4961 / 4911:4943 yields 0.1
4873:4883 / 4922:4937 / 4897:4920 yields -0.3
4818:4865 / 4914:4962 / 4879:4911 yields -0.7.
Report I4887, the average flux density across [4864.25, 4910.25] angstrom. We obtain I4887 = 17.1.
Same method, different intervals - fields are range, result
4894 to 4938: 17.1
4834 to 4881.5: 16.3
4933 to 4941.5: 17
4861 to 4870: 15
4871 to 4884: 17.2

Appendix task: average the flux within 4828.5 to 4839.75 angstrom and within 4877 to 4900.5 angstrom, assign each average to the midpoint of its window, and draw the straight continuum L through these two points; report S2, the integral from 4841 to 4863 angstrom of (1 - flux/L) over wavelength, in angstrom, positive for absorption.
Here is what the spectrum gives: 2.17 angstrom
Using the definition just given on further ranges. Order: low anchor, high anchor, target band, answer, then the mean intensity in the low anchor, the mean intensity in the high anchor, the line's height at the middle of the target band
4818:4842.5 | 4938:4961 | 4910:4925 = 0.15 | 17.4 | 17.1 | 17.2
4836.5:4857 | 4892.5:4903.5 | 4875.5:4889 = 0.00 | 16.9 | 17.2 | 17.1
